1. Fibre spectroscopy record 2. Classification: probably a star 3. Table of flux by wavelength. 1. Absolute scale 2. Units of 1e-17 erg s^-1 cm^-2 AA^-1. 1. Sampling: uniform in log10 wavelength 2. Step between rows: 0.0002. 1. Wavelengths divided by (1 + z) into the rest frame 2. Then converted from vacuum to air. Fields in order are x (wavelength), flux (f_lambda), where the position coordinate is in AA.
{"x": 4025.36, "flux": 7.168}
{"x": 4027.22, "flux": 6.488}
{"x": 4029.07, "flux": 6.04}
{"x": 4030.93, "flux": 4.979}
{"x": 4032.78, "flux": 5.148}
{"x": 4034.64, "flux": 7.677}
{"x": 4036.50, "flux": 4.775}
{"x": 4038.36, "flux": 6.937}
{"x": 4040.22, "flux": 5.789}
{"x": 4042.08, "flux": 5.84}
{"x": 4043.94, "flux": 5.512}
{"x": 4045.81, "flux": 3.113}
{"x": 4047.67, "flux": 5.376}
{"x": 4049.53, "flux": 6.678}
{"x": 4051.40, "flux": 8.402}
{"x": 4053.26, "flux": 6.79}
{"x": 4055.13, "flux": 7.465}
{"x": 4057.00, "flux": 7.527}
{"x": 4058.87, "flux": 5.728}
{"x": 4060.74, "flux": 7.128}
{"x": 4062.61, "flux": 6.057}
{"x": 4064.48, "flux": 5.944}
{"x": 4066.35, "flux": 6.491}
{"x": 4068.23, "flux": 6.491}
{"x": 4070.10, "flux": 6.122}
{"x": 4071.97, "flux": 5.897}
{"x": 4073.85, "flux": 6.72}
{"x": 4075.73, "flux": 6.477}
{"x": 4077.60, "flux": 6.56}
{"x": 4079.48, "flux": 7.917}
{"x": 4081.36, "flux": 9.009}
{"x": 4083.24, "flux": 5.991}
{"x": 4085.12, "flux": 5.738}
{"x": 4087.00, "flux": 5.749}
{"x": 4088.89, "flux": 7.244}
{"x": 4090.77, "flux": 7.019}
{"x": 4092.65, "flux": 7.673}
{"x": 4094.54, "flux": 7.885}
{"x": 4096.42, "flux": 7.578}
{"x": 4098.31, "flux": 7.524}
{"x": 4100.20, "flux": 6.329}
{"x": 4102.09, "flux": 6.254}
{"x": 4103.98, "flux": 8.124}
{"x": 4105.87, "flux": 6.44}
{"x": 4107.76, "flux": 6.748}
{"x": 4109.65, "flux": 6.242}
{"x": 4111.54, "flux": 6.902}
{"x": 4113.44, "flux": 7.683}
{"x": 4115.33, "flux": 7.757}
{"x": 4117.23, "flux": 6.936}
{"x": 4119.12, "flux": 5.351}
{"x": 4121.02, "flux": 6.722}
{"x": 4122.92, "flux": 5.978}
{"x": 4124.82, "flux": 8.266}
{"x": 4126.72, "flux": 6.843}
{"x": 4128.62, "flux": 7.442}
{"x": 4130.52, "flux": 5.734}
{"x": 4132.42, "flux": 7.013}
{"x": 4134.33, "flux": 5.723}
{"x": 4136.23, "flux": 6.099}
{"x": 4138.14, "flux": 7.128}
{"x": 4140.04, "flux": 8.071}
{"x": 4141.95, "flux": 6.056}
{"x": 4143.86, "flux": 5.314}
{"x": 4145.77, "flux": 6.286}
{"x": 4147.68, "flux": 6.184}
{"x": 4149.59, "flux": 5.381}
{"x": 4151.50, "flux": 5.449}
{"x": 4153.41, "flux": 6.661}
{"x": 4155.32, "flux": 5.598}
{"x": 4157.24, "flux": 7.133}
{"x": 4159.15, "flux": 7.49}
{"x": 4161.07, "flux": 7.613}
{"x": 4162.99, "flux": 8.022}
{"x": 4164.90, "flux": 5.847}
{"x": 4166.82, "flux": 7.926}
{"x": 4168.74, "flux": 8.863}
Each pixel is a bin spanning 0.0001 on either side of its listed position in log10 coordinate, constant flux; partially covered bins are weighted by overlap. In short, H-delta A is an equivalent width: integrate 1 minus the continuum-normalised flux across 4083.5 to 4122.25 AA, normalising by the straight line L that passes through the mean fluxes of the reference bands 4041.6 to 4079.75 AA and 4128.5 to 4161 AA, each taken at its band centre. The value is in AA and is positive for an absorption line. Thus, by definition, -2.9 AA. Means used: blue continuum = 6.37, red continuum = 6.4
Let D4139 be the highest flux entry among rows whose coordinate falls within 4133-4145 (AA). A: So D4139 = 8.071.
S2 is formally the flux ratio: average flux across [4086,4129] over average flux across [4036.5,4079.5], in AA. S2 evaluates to 1.10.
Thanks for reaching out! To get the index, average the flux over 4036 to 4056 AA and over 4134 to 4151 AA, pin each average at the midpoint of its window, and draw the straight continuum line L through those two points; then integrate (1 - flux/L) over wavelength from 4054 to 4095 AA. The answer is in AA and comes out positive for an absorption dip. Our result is -4.13 AA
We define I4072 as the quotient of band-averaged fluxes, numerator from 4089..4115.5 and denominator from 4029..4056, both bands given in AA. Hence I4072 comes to 1.18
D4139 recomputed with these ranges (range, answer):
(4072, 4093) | 9.009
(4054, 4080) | 7.917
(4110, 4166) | 8.266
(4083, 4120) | 8.124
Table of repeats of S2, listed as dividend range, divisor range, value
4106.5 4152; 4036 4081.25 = 1.03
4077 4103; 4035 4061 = 1.13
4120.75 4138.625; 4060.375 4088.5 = 1.02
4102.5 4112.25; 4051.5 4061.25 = 0.97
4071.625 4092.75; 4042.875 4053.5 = 1.15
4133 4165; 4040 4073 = 1.04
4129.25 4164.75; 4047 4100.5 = 0.95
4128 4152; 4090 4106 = 0.87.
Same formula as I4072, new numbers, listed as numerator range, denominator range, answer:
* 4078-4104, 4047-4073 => 1.08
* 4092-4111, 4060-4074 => 1.12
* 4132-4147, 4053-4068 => 0.97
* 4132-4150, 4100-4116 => 0.91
